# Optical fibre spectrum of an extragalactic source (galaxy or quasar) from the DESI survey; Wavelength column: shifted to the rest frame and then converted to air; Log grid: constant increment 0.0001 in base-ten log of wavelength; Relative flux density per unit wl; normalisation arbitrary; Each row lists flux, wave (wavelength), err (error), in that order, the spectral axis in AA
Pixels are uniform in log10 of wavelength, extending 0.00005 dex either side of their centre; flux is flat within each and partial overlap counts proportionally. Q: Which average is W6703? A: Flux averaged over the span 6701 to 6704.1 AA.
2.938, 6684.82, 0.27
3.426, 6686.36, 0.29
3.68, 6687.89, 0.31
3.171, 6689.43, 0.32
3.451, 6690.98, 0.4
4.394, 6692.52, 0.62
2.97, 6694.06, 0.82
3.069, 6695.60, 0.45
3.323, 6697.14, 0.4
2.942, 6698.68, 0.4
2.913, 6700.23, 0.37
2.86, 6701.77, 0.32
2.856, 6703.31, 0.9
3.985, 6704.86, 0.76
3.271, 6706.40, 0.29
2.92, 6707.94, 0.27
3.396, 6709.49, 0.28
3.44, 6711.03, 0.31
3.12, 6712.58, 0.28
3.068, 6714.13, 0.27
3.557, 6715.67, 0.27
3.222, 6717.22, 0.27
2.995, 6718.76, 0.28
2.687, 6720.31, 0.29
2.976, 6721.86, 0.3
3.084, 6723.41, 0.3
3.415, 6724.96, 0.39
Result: 2.86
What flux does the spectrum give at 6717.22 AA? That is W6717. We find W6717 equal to 3.222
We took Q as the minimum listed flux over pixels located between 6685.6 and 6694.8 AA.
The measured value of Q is 2.97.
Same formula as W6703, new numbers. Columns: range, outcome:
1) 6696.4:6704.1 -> 2.98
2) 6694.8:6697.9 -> 3.2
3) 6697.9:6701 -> 2.93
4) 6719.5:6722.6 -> 2.83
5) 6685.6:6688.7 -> 3.56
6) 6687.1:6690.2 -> 3.44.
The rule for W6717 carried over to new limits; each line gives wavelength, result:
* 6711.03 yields 3.44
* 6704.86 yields 3.985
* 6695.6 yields 3.069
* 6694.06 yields 2.97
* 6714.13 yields 3.068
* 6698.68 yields 2.942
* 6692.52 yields 4.394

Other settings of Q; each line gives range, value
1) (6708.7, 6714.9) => 3.068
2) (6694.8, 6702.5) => 2.86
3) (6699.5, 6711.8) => 2.856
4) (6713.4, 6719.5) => 2.995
